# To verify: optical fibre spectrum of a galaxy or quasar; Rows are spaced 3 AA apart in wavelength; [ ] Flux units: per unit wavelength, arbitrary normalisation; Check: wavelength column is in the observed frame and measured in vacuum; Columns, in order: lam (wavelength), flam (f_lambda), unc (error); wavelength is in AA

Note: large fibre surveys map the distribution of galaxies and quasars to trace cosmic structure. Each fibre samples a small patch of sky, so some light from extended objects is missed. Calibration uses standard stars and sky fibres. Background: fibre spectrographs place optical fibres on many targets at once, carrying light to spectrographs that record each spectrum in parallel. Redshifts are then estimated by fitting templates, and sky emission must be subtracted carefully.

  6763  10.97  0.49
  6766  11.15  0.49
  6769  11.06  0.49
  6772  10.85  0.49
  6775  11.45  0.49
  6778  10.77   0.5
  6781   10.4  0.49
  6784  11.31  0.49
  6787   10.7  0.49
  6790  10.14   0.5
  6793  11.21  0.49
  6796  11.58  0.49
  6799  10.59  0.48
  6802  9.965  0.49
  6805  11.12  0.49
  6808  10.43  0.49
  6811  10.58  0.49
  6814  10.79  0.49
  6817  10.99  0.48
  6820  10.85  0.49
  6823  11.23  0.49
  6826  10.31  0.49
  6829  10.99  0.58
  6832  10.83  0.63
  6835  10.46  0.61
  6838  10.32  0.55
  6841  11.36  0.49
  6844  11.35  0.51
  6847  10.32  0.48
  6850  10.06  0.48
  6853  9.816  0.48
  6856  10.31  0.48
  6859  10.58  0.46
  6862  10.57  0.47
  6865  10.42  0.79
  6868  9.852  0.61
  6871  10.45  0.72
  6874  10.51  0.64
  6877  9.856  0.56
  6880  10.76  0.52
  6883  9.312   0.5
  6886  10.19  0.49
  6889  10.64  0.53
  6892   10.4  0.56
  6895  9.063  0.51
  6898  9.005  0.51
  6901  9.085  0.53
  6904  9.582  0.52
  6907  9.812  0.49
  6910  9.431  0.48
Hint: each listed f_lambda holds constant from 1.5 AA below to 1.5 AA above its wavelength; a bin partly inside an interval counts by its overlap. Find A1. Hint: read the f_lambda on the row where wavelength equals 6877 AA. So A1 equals 9.856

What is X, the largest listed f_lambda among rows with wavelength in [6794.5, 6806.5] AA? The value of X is 11.58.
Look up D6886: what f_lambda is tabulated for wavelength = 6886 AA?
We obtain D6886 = 10.19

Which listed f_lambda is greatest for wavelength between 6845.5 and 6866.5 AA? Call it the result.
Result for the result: 10.58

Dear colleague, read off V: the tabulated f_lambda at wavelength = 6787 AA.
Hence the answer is 10.7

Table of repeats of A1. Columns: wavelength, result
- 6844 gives 11.35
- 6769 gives 11.06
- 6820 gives 10.85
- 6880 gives 10.76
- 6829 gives 10.99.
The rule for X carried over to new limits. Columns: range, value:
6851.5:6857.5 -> 10.31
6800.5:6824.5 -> 11.23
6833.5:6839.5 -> 10.46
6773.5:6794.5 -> 11.45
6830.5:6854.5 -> 11.36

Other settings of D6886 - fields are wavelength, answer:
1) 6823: 11.23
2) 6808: 10.43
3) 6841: 11.36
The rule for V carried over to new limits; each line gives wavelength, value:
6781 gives 10.4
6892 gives 10.4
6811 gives 10.58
